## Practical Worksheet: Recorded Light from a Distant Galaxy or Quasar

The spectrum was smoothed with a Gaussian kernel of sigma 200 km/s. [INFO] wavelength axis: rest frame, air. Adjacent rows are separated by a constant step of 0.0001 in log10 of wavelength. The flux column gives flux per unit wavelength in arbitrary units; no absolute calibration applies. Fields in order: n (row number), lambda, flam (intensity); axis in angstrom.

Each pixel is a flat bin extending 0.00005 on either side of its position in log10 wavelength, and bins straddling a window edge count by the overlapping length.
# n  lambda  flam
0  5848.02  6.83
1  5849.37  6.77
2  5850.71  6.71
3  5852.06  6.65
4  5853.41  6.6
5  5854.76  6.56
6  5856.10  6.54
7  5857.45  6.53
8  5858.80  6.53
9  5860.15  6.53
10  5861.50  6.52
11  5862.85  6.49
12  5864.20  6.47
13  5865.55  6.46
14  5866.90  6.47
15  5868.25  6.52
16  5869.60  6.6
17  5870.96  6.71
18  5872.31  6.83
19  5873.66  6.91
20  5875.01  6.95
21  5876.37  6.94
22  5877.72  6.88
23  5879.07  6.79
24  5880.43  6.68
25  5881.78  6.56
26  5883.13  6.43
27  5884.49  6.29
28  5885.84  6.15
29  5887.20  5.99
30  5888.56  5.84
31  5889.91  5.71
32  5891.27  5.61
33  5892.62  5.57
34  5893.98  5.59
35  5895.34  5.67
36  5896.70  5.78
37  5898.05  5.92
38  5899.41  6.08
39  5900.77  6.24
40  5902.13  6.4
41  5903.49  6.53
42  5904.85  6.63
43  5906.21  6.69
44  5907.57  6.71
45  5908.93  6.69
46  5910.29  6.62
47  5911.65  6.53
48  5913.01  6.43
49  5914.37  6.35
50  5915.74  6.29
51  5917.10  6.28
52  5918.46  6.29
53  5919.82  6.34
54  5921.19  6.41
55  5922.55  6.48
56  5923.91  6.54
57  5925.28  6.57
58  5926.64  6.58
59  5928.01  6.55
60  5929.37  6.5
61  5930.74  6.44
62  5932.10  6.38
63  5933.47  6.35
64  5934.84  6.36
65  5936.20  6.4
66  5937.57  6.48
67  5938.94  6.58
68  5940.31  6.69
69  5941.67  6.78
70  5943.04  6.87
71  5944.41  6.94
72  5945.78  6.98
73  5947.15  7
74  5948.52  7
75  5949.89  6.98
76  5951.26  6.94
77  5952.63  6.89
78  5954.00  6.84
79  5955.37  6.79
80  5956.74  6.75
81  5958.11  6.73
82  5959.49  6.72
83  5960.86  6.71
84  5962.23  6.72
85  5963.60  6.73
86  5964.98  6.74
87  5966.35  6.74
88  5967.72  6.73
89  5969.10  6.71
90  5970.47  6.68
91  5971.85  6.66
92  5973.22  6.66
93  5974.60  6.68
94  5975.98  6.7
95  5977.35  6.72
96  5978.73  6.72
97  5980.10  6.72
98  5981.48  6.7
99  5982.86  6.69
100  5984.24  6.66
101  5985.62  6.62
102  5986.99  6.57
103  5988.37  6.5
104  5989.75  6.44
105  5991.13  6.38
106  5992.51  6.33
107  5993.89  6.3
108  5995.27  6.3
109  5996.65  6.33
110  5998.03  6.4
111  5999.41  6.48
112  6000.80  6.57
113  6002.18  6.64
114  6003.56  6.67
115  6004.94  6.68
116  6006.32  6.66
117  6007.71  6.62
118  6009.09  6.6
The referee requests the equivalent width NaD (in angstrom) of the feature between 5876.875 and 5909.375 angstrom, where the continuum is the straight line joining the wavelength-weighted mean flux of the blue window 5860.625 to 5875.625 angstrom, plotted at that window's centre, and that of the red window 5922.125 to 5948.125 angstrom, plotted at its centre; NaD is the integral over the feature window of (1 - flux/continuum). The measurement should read 1.9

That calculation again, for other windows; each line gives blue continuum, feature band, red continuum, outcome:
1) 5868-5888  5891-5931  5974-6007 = 1.7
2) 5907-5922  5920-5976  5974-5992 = -1.3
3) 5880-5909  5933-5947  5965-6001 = -0.6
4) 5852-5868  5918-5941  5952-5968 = 0.8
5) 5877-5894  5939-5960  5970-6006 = -1.4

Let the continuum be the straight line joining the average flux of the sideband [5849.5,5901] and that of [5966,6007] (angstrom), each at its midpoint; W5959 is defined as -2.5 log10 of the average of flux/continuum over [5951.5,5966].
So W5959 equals -0.04 mag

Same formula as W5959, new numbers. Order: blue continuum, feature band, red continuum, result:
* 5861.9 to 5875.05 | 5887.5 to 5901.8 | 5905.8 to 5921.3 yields 0.13 mag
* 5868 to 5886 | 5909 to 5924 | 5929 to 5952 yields 0.04 mag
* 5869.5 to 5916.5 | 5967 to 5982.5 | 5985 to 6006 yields -0.04 mag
